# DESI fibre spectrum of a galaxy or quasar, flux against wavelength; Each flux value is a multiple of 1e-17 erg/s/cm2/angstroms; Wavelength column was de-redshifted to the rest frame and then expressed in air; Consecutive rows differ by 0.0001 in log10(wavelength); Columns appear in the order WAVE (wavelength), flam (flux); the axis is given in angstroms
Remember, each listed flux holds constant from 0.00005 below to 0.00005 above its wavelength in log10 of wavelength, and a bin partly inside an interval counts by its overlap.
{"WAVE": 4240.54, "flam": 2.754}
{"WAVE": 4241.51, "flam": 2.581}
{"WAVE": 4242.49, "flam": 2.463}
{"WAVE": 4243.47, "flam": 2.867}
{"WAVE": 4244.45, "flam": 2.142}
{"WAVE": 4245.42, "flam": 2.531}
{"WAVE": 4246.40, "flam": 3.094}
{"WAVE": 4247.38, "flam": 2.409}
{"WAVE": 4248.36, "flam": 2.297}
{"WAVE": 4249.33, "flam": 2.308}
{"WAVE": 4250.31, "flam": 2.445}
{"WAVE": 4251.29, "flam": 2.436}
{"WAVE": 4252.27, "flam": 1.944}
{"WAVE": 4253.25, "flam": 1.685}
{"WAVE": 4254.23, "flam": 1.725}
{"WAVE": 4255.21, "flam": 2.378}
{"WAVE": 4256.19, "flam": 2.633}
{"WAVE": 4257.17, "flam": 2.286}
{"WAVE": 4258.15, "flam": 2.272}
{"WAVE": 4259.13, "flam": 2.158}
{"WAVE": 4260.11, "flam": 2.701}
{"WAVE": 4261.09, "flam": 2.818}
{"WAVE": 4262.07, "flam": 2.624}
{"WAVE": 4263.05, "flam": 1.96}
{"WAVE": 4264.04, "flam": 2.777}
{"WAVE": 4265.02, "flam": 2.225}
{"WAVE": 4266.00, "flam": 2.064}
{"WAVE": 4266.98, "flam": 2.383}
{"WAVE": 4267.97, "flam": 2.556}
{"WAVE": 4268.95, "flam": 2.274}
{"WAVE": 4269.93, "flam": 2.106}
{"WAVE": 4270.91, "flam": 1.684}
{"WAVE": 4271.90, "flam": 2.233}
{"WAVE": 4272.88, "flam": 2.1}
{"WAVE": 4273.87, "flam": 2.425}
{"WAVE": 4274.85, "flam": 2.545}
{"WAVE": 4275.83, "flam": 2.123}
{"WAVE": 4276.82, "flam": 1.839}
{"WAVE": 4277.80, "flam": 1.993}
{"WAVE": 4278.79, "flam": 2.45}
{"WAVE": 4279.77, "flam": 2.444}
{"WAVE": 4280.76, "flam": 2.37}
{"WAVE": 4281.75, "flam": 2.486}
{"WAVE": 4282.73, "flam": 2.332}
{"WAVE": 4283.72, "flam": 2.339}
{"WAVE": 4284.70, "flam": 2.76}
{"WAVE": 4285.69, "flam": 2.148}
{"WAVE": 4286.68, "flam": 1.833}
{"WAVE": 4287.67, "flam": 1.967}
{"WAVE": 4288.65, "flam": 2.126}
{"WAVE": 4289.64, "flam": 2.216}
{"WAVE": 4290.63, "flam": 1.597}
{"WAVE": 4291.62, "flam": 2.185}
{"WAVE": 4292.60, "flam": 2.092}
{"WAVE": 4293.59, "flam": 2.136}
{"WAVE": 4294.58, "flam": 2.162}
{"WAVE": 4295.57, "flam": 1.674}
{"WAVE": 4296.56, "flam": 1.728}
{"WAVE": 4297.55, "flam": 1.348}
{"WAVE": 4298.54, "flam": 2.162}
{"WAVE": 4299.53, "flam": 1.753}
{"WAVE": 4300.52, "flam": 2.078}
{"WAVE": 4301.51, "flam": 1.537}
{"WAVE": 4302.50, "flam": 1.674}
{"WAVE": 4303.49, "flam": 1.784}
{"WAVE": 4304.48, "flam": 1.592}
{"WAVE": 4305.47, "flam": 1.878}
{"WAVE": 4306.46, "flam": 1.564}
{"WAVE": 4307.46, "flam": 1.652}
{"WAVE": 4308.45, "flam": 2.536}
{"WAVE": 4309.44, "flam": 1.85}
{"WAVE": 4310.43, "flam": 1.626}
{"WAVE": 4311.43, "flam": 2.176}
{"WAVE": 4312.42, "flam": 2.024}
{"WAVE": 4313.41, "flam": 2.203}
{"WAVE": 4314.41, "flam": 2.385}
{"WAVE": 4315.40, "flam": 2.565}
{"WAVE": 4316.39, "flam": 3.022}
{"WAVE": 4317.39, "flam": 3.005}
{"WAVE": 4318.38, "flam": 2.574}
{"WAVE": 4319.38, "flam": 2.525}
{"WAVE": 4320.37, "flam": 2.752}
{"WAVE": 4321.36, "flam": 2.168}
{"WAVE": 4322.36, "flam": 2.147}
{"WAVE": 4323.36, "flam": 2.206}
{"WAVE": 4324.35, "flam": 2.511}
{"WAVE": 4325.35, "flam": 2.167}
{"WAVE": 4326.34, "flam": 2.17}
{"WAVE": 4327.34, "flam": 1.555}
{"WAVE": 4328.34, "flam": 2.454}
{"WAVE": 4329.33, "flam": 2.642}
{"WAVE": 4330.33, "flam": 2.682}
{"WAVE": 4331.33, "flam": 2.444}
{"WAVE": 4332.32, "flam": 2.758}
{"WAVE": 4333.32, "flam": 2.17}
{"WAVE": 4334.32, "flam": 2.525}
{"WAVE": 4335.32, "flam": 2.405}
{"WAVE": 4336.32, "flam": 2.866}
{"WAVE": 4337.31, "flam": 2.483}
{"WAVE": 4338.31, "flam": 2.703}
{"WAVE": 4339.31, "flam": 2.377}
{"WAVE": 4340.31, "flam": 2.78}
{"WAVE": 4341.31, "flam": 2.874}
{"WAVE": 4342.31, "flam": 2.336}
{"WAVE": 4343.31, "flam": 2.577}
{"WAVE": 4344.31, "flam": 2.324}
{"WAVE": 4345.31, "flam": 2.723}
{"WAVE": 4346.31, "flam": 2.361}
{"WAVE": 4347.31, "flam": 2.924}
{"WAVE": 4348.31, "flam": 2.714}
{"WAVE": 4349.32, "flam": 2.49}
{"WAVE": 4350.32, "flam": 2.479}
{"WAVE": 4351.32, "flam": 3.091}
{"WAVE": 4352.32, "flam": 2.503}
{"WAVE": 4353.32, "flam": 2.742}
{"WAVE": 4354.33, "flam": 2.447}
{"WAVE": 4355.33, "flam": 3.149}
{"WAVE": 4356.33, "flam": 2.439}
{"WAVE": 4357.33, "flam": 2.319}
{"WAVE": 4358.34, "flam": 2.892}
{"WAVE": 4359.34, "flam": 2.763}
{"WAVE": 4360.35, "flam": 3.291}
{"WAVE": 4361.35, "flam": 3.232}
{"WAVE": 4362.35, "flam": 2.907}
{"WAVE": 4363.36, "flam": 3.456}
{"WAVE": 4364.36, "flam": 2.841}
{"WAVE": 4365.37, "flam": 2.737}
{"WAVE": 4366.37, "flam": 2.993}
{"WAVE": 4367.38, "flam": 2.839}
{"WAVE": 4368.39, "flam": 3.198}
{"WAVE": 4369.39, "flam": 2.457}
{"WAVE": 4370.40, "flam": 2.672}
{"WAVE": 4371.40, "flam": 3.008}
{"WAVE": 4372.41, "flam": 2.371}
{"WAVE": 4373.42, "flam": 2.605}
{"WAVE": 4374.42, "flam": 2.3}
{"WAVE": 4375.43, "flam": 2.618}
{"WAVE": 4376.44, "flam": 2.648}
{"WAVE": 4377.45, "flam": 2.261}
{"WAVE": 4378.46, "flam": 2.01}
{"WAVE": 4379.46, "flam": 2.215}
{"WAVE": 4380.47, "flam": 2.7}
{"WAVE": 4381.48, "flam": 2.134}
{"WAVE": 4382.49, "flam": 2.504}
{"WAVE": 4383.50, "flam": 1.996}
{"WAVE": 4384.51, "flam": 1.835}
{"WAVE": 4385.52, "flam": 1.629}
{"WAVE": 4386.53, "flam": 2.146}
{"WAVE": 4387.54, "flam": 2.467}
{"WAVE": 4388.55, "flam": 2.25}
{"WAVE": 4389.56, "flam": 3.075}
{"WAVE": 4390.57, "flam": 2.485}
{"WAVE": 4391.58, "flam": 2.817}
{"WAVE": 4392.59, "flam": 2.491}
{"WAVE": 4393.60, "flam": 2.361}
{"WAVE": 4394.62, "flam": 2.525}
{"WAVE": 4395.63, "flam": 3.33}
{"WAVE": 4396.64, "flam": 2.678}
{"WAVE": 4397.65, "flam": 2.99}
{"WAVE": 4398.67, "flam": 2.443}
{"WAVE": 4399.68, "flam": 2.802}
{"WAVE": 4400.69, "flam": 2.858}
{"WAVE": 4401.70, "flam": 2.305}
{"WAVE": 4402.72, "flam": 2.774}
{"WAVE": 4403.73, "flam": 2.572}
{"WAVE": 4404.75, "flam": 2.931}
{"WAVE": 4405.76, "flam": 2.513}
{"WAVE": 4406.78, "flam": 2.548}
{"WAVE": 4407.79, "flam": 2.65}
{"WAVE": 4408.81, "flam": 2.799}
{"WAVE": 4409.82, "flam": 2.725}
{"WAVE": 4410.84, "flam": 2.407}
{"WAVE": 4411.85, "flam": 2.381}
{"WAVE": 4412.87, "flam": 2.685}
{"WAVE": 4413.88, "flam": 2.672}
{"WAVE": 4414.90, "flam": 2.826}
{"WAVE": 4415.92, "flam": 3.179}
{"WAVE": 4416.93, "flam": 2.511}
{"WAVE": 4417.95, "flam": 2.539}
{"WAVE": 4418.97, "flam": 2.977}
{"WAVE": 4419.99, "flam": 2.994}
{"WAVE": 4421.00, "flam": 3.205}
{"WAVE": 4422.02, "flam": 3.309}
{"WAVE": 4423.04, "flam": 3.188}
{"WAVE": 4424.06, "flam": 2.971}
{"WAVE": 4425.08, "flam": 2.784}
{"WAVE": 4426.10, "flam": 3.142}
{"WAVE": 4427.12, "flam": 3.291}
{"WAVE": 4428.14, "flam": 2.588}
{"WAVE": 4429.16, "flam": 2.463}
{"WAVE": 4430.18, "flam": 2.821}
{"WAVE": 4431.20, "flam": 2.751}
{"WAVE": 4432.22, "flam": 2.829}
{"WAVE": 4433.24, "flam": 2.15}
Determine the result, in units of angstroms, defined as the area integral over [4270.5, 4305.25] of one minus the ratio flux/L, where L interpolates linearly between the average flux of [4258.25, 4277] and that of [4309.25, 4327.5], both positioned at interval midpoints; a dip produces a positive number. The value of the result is 3.8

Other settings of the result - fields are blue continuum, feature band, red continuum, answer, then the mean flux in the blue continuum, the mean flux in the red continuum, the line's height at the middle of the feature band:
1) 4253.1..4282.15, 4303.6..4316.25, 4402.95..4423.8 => 2.1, 2.28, 2.78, 2.43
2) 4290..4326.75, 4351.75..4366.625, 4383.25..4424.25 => -2.8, 2.09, 2.66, 2.39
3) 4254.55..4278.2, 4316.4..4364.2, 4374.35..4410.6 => -3.6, 2.3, 2.51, 2.42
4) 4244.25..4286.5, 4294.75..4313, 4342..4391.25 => 4.5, 2.31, 2.6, 2.42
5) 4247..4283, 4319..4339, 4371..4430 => 0.3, 2.28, 2.63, 2.45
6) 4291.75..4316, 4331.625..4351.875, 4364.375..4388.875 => -3.6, 1.93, 2.45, 2.2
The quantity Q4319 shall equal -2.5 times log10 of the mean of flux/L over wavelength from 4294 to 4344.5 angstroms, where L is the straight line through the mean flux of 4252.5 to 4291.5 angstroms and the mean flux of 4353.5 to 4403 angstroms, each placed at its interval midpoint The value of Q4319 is 0.08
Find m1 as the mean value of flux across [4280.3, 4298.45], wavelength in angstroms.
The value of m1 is 2.08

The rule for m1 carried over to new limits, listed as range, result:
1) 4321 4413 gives 2.57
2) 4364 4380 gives 2.61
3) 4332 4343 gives 2.57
